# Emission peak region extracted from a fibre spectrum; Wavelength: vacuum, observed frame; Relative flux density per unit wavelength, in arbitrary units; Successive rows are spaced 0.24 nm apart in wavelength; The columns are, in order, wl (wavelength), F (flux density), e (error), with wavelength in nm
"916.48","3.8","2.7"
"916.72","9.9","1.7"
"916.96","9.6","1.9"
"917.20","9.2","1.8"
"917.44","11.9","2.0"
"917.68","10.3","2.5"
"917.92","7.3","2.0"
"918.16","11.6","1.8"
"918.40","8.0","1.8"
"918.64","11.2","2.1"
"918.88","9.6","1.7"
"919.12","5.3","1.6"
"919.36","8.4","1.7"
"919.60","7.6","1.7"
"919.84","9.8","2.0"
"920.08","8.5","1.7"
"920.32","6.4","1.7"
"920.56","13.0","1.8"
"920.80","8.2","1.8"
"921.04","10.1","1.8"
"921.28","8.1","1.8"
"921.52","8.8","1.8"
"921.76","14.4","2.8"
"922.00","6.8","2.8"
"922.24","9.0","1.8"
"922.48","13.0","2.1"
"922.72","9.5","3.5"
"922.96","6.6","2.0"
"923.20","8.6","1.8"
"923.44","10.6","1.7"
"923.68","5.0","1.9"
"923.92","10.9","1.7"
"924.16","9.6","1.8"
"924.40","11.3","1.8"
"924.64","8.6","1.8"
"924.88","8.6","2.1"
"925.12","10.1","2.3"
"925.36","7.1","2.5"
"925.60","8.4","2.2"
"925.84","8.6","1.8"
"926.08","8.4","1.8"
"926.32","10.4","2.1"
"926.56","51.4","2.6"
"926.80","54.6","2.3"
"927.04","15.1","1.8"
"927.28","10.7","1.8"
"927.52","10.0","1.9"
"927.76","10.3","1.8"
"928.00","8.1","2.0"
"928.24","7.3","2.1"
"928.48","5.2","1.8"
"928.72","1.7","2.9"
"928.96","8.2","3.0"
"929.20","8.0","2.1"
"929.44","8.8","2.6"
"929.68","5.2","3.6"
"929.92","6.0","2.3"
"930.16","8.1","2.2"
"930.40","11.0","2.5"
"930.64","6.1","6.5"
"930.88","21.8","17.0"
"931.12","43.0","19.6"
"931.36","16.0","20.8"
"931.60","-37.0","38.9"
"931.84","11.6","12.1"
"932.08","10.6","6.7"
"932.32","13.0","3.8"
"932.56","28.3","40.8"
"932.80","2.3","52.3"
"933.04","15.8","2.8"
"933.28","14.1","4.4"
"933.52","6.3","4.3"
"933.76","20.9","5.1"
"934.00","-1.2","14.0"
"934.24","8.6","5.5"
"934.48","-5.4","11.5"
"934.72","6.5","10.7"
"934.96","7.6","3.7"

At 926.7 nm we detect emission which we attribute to H-alpha 6563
